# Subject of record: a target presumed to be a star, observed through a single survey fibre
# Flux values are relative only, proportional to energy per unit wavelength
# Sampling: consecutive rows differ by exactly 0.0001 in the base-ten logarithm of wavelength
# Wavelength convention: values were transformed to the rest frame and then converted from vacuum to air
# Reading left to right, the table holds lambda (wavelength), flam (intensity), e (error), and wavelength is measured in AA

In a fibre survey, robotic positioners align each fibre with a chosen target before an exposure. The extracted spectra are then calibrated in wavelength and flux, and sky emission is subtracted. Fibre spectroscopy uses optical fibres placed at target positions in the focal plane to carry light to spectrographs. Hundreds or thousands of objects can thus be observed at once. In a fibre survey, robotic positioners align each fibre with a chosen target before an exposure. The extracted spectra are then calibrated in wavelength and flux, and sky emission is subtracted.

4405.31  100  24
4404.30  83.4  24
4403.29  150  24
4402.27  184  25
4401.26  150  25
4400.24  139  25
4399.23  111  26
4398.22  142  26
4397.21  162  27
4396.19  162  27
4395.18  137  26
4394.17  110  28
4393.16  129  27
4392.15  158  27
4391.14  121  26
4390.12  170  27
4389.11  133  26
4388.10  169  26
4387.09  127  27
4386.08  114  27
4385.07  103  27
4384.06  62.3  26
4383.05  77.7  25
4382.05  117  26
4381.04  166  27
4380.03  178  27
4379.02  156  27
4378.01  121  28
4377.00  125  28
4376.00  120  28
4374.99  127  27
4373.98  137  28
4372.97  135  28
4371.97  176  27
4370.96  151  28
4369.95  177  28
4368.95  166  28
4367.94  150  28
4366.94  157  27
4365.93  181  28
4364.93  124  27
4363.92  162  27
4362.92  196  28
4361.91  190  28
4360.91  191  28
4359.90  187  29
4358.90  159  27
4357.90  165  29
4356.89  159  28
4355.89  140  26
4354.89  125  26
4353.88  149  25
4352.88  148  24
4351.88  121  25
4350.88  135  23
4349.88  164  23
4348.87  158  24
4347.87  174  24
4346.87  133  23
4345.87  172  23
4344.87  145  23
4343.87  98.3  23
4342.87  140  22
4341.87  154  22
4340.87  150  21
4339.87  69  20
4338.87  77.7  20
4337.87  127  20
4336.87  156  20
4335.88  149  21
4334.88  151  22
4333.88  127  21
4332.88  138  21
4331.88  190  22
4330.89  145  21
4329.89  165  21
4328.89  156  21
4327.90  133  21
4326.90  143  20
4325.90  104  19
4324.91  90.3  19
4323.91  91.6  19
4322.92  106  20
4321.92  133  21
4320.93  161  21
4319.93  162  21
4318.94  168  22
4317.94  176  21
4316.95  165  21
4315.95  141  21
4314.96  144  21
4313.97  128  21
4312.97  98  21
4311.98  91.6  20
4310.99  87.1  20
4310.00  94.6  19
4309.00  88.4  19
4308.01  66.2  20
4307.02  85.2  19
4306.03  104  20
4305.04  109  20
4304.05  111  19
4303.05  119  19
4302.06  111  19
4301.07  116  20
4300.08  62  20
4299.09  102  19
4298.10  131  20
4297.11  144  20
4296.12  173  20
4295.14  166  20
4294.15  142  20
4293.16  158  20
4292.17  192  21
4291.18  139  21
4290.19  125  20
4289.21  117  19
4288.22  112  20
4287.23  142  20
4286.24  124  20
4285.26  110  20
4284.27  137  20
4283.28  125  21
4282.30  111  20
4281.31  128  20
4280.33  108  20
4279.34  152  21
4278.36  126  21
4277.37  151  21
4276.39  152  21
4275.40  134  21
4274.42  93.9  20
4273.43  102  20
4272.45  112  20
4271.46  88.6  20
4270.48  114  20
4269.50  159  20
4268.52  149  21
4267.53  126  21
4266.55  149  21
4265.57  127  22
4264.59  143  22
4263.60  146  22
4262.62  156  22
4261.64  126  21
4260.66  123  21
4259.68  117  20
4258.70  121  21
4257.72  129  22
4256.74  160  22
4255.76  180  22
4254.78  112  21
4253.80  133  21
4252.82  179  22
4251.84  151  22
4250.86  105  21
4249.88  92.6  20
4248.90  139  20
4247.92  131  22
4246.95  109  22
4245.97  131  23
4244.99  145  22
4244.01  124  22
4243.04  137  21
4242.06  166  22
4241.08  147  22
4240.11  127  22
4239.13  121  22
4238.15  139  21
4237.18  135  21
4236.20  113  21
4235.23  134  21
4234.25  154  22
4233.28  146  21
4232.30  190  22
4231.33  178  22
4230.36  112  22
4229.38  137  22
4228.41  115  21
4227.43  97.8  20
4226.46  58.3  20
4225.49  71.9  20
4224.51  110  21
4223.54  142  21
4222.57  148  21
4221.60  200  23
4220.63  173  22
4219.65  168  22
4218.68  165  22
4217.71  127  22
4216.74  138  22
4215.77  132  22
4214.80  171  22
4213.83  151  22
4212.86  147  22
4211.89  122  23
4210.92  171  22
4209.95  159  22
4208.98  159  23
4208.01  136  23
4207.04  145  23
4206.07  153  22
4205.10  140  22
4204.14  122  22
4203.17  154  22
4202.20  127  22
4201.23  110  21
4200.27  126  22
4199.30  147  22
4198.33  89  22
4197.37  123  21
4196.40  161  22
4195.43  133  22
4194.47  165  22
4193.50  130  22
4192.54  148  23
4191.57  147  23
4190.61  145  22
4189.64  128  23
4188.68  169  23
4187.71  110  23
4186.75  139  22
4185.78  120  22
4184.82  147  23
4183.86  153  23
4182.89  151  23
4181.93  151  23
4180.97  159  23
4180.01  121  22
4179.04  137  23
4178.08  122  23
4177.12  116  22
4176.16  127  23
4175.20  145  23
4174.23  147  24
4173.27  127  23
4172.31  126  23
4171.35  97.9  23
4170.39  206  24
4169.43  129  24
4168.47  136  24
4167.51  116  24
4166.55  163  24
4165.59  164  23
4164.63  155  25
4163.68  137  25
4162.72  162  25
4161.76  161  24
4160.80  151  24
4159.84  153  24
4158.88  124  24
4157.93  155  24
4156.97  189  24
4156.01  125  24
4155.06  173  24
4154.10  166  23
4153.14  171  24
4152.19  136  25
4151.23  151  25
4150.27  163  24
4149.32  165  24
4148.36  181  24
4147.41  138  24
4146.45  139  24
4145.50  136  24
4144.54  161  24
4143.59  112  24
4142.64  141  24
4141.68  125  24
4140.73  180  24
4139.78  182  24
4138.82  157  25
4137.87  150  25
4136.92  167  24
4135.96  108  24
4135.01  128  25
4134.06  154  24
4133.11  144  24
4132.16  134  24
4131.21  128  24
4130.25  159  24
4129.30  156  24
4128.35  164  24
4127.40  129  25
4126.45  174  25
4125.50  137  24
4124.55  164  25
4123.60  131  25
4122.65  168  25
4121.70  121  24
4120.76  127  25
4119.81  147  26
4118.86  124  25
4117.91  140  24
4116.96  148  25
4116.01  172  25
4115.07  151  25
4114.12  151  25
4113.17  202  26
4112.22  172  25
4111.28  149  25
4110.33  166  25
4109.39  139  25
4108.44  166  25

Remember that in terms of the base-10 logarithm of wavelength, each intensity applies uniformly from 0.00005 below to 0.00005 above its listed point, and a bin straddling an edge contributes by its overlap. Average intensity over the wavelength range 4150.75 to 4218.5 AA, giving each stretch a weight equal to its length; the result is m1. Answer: 143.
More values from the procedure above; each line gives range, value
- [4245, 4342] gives 129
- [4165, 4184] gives 139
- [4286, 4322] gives 127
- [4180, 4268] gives 138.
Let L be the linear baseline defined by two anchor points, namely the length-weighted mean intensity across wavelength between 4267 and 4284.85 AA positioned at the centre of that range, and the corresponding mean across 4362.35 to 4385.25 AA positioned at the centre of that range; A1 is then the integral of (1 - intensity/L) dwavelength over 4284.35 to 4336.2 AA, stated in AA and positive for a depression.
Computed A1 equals 1.28 AA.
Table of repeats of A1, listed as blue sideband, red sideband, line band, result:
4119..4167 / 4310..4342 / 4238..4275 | 2.0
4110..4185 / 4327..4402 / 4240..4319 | 9.3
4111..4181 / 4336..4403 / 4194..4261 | 4.0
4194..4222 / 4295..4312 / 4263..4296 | -4.3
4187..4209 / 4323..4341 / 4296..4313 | 3.6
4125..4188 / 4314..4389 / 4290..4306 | 1.5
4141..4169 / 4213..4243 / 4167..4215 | 1.8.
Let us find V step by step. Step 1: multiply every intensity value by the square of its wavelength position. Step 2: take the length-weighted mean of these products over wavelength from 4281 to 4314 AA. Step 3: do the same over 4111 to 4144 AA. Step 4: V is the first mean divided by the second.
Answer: 0.87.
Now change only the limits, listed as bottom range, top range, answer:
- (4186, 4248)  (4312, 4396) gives 1.09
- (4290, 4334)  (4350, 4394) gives 1.16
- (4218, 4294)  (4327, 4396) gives 1.13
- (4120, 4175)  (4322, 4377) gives 1.08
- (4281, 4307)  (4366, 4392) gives 1.14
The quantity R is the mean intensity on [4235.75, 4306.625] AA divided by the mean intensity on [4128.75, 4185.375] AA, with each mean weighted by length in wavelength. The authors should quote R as 0.89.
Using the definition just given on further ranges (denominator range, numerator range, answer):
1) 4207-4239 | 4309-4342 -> 0.94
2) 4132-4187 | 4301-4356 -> 0.89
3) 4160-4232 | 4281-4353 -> 0.93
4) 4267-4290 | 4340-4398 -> 1.16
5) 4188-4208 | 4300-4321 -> 0.86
